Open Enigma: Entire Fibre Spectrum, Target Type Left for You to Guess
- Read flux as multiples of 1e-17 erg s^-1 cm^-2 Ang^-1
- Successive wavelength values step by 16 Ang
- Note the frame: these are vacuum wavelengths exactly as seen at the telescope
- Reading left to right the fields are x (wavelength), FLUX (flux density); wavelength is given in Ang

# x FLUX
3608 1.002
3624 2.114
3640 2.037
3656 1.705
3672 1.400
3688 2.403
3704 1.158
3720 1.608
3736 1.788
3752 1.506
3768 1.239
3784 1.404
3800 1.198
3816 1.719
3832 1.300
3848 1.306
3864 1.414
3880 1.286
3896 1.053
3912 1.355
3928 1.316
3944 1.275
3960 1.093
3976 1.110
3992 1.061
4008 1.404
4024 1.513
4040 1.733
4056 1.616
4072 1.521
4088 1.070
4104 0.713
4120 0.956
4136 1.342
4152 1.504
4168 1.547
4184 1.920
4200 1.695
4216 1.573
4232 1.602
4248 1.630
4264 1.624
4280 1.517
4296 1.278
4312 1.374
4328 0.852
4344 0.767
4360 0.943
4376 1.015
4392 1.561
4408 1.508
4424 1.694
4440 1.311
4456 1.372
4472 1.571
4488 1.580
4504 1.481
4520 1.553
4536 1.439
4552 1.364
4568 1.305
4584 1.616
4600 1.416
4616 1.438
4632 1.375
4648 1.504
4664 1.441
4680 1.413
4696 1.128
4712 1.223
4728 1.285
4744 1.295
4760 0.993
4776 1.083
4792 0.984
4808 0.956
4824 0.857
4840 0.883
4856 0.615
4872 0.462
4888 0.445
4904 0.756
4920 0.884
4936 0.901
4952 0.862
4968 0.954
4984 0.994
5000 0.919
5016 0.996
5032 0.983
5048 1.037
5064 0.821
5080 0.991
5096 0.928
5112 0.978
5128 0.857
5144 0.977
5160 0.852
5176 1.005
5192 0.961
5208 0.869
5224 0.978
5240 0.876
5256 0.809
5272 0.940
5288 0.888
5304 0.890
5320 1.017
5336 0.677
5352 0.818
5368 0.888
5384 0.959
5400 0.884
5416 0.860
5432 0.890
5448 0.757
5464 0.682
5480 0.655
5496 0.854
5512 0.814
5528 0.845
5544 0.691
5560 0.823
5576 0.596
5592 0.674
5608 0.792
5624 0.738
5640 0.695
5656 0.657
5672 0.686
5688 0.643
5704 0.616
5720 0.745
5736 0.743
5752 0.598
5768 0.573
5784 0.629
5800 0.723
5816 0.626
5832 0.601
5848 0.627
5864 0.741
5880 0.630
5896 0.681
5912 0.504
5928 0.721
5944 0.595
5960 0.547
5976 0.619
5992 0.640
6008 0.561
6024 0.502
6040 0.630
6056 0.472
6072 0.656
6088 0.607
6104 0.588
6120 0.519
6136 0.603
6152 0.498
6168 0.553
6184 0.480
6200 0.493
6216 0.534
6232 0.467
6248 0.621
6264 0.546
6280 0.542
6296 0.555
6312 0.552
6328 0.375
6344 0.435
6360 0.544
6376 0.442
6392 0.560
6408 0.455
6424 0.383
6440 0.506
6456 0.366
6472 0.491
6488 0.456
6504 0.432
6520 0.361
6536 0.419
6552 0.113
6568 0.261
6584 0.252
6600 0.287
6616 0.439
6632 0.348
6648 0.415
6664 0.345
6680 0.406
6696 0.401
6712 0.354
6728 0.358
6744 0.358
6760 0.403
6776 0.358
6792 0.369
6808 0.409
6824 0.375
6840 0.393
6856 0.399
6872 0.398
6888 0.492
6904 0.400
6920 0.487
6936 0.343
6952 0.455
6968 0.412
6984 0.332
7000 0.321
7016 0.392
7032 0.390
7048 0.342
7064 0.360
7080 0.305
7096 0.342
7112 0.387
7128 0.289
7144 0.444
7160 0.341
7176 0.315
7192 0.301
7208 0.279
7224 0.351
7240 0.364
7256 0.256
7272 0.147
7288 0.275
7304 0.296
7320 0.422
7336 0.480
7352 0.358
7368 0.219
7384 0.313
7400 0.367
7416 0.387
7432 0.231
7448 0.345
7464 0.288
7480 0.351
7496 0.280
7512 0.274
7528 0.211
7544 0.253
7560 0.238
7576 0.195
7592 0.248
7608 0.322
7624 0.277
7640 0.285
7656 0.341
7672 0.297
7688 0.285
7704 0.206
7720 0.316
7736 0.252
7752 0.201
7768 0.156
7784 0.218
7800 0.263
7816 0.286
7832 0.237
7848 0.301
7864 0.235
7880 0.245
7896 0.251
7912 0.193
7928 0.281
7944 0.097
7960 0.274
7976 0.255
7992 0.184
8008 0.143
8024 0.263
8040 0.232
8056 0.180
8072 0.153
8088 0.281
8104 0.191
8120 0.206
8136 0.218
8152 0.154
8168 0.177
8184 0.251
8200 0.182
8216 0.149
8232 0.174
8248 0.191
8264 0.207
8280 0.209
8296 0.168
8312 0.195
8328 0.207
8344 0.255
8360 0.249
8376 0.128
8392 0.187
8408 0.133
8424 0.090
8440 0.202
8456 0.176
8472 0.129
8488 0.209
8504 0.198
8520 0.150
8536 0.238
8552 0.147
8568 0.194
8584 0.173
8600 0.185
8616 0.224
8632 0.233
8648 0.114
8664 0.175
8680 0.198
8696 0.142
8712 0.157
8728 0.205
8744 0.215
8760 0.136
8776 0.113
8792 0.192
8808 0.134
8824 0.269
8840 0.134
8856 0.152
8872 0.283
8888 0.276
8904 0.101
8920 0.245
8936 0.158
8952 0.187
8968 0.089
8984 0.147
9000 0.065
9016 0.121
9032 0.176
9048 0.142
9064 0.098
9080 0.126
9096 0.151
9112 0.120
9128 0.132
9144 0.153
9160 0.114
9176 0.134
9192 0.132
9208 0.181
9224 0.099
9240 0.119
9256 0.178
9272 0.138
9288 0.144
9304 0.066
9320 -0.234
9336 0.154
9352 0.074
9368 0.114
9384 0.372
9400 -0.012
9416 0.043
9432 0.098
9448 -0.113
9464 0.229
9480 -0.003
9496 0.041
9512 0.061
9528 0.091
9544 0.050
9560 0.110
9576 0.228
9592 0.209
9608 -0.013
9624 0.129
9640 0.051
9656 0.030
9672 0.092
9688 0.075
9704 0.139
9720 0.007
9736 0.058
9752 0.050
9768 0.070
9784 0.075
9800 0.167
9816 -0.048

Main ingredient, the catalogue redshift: 0.001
